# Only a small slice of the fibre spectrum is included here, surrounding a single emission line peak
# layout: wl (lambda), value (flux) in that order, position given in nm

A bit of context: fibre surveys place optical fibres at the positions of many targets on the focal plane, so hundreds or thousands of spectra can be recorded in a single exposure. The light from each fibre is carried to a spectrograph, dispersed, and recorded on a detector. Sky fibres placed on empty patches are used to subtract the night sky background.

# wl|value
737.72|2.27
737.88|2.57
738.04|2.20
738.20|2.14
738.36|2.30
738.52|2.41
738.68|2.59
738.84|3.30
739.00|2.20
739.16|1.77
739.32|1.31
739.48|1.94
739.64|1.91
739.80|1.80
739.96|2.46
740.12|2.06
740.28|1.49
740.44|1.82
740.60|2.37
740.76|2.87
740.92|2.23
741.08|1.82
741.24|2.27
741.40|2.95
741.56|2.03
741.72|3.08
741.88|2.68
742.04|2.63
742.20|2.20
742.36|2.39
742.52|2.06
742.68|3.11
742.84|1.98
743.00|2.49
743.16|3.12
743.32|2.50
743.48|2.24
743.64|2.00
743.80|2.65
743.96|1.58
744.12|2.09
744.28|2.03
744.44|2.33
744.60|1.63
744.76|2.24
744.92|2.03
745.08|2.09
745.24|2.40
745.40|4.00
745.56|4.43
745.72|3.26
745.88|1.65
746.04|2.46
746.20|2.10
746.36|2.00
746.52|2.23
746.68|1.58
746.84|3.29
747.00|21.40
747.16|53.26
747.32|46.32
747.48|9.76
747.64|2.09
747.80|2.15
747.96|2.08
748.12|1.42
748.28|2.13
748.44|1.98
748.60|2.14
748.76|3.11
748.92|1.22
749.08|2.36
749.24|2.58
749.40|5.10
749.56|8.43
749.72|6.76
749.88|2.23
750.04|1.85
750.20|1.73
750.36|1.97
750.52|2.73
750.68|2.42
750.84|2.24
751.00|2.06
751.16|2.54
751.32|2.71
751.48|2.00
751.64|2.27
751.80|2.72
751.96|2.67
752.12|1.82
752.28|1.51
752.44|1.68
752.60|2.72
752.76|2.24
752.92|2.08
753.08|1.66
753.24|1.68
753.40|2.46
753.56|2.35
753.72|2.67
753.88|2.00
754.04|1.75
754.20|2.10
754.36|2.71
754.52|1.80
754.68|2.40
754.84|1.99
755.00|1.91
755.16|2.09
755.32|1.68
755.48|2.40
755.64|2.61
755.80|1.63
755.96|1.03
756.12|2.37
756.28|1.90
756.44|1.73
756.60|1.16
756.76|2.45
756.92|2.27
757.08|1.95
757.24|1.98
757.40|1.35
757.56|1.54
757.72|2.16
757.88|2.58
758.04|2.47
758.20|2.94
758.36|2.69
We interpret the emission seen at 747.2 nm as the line H-alpha 6563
